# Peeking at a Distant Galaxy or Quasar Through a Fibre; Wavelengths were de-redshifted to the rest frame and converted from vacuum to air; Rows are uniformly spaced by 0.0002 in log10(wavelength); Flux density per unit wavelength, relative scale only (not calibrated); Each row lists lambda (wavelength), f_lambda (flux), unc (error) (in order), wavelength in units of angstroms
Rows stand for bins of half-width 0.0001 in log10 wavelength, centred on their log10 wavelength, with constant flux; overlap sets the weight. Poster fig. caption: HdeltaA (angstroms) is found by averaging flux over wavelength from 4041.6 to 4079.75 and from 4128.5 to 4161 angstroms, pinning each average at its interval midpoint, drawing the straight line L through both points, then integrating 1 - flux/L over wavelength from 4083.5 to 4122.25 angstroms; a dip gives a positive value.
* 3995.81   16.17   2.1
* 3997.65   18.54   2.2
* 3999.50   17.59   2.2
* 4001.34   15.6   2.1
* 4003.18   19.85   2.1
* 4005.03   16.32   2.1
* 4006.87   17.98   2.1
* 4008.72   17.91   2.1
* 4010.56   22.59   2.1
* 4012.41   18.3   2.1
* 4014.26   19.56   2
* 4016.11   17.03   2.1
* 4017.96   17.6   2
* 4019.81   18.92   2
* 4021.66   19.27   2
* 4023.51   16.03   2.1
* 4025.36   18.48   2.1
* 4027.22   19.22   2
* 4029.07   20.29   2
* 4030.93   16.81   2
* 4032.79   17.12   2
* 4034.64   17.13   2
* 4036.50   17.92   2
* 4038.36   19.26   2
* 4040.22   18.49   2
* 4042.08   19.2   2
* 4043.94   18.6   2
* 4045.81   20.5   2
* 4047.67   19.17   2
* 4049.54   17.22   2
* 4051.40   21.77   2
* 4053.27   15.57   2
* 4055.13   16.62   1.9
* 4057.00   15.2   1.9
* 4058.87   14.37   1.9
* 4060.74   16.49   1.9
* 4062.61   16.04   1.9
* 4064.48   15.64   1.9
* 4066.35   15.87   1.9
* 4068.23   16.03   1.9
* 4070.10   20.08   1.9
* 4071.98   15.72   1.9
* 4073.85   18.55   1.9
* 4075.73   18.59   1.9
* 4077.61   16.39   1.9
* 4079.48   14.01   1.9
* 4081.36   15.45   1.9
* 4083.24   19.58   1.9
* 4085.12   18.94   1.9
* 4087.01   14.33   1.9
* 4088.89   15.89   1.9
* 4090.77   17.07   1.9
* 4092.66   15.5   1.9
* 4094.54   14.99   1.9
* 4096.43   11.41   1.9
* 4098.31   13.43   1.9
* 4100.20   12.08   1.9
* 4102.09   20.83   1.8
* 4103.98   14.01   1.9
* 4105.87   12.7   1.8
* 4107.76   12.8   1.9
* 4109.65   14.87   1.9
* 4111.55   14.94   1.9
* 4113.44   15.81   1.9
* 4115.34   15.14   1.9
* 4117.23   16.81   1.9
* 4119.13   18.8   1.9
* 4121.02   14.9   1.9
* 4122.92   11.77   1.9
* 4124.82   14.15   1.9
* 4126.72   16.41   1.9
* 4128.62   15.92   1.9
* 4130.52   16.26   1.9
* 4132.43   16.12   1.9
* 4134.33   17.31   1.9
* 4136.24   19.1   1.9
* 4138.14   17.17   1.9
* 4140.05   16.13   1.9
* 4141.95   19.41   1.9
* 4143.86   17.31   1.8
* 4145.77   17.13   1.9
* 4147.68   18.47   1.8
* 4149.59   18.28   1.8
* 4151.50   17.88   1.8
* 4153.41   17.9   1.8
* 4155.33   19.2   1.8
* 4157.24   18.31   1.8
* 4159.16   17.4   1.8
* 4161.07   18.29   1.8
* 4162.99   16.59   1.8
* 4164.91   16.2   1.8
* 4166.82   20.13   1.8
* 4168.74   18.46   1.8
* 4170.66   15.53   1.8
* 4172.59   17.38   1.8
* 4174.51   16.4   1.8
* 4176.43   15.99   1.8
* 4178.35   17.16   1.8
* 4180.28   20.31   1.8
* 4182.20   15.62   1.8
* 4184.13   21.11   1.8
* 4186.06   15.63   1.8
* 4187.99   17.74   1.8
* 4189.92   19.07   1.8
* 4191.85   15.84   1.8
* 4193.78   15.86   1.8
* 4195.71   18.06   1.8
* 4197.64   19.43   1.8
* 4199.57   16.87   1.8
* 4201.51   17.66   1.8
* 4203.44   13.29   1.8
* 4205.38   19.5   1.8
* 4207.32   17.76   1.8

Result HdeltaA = 4.8 angstroms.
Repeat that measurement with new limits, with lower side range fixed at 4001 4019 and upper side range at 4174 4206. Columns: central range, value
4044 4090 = 2.61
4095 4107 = 2.53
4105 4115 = 1.98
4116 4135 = 2.06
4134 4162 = -0.57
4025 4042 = -0.10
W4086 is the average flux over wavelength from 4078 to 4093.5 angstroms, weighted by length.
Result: 16.4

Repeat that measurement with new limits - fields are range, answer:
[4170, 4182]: 17.1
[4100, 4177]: 16.6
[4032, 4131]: 16.3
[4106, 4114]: 14.4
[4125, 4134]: 16.1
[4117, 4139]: 16.2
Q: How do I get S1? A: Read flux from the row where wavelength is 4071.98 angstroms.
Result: 15.72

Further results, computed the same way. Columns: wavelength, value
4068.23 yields 16.03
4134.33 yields 17.31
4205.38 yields 19.5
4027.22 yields 19.22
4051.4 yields 21.77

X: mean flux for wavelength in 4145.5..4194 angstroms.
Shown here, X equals 17.6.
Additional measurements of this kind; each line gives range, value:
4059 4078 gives 16.8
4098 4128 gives 15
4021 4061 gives 18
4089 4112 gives 14.6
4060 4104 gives 16.2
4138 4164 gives 17.8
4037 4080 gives 17.4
